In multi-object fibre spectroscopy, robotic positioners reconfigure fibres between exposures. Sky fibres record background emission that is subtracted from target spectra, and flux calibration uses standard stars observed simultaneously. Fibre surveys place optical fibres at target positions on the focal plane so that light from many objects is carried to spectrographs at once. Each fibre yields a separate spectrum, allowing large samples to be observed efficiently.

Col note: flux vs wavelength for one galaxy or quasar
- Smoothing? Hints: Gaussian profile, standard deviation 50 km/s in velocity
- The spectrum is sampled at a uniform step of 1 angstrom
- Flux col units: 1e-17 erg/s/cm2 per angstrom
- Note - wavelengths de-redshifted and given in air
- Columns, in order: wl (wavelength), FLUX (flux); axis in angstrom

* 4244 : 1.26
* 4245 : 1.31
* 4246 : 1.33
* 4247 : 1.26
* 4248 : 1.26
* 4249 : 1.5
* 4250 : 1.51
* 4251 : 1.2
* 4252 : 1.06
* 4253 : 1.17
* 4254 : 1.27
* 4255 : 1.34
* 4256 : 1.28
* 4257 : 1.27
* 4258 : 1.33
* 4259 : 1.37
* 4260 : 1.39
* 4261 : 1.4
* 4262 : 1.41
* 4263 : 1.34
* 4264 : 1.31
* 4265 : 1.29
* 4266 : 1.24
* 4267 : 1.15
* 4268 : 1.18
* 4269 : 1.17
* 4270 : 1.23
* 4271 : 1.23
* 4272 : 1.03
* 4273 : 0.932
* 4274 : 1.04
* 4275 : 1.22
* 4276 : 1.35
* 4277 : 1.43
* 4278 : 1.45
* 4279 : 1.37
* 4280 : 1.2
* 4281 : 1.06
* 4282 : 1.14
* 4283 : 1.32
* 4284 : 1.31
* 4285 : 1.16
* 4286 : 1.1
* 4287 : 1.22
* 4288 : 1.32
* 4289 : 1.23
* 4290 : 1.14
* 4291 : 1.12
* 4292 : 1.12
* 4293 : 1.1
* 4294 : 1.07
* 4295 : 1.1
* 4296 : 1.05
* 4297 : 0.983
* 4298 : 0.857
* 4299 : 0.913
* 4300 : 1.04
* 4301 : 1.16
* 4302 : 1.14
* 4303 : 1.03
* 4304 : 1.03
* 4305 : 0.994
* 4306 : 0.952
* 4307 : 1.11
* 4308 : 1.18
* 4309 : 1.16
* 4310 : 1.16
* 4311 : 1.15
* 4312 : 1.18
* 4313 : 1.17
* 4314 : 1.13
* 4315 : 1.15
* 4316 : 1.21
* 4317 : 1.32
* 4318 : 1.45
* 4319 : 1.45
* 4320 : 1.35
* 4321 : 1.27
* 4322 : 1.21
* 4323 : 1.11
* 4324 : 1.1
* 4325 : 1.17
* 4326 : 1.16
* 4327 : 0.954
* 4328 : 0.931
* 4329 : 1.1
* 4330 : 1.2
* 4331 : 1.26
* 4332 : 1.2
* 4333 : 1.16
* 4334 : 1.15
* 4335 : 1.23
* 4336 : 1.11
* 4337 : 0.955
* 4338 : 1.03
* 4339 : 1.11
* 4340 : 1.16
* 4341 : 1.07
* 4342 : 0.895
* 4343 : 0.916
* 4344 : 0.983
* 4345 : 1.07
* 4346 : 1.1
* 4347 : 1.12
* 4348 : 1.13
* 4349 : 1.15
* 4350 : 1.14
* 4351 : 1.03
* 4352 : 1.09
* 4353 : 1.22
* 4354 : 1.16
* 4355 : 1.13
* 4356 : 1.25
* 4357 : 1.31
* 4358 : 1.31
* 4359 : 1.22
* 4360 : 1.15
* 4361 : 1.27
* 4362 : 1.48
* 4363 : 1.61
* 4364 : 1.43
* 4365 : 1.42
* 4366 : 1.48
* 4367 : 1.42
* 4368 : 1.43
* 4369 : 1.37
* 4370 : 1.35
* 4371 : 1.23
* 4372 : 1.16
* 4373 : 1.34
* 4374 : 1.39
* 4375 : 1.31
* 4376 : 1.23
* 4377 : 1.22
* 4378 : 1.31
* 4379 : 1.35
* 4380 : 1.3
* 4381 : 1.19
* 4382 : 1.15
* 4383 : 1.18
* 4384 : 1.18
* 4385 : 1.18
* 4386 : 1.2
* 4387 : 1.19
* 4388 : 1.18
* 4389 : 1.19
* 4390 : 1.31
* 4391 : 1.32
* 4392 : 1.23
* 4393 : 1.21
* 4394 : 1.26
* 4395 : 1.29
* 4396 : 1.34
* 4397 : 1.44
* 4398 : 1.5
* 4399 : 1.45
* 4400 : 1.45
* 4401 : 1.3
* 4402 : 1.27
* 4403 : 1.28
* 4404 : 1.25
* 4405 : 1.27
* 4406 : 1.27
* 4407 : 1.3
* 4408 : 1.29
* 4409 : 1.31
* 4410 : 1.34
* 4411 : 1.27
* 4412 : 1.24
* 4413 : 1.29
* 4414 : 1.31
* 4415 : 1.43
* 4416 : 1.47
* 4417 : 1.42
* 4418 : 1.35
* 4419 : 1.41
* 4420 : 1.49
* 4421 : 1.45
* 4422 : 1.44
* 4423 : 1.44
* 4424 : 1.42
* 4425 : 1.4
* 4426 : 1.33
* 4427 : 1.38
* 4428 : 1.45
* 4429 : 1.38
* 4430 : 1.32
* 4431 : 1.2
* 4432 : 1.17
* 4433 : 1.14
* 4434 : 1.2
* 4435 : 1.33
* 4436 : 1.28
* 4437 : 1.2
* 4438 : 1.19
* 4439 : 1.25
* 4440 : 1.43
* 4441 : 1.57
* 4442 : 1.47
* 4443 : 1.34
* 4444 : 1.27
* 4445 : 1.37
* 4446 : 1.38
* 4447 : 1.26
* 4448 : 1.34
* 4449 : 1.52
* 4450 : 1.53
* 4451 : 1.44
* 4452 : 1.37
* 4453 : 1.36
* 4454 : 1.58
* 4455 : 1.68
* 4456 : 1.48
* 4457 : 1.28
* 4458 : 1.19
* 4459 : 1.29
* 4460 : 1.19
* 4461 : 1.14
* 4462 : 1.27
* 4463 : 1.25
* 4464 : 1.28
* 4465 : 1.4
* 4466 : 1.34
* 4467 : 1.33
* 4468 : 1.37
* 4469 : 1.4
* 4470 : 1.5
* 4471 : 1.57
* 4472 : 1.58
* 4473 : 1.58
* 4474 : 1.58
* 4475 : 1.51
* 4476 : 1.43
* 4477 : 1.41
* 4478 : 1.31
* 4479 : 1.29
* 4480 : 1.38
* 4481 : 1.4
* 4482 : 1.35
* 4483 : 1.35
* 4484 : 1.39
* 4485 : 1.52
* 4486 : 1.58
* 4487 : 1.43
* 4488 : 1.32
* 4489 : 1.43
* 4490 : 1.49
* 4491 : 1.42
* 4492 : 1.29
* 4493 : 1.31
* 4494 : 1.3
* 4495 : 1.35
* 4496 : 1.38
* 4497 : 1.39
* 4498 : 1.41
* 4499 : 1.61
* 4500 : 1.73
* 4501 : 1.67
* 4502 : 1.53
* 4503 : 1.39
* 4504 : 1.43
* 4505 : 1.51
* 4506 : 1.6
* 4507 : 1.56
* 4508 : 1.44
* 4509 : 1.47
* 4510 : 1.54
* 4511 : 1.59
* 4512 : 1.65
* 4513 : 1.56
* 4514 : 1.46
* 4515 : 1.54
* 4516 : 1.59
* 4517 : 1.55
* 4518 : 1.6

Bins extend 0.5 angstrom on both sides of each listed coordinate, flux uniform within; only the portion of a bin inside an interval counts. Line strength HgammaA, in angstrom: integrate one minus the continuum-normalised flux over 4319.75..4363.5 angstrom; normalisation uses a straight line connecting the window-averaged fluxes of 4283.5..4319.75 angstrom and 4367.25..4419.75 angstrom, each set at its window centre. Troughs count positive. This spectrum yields 2.1 angstrom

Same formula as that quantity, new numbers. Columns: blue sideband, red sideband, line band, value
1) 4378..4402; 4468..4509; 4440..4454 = -0.3 angstrom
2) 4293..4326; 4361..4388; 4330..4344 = 1.3 angstrom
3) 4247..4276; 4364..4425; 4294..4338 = 5.2 angstrom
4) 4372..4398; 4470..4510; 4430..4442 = 0.7 angstrom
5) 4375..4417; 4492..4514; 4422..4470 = 1.2 angstrom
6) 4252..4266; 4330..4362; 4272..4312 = 3.4 angstrom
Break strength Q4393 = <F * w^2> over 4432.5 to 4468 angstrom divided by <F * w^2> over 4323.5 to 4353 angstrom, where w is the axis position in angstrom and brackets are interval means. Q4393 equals 1.29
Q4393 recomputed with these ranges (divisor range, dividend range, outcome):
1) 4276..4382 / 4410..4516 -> 1.26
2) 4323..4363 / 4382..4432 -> 1.19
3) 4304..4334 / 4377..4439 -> 1.16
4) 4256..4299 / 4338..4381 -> 1.06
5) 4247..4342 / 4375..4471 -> 1.19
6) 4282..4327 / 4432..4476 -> 1.28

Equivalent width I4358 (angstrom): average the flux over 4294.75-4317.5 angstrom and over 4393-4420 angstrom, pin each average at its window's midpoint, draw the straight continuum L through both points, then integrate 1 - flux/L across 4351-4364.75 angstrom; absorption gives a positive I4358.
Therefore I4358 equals -0.6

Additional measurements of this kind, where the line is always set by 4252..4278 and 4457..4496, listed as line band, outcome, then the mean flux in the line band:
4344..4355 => 1.6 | 1.12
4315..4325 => 0.2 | 1.26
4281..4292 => 0.6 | 1.2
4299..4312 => 1.9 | 1.09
